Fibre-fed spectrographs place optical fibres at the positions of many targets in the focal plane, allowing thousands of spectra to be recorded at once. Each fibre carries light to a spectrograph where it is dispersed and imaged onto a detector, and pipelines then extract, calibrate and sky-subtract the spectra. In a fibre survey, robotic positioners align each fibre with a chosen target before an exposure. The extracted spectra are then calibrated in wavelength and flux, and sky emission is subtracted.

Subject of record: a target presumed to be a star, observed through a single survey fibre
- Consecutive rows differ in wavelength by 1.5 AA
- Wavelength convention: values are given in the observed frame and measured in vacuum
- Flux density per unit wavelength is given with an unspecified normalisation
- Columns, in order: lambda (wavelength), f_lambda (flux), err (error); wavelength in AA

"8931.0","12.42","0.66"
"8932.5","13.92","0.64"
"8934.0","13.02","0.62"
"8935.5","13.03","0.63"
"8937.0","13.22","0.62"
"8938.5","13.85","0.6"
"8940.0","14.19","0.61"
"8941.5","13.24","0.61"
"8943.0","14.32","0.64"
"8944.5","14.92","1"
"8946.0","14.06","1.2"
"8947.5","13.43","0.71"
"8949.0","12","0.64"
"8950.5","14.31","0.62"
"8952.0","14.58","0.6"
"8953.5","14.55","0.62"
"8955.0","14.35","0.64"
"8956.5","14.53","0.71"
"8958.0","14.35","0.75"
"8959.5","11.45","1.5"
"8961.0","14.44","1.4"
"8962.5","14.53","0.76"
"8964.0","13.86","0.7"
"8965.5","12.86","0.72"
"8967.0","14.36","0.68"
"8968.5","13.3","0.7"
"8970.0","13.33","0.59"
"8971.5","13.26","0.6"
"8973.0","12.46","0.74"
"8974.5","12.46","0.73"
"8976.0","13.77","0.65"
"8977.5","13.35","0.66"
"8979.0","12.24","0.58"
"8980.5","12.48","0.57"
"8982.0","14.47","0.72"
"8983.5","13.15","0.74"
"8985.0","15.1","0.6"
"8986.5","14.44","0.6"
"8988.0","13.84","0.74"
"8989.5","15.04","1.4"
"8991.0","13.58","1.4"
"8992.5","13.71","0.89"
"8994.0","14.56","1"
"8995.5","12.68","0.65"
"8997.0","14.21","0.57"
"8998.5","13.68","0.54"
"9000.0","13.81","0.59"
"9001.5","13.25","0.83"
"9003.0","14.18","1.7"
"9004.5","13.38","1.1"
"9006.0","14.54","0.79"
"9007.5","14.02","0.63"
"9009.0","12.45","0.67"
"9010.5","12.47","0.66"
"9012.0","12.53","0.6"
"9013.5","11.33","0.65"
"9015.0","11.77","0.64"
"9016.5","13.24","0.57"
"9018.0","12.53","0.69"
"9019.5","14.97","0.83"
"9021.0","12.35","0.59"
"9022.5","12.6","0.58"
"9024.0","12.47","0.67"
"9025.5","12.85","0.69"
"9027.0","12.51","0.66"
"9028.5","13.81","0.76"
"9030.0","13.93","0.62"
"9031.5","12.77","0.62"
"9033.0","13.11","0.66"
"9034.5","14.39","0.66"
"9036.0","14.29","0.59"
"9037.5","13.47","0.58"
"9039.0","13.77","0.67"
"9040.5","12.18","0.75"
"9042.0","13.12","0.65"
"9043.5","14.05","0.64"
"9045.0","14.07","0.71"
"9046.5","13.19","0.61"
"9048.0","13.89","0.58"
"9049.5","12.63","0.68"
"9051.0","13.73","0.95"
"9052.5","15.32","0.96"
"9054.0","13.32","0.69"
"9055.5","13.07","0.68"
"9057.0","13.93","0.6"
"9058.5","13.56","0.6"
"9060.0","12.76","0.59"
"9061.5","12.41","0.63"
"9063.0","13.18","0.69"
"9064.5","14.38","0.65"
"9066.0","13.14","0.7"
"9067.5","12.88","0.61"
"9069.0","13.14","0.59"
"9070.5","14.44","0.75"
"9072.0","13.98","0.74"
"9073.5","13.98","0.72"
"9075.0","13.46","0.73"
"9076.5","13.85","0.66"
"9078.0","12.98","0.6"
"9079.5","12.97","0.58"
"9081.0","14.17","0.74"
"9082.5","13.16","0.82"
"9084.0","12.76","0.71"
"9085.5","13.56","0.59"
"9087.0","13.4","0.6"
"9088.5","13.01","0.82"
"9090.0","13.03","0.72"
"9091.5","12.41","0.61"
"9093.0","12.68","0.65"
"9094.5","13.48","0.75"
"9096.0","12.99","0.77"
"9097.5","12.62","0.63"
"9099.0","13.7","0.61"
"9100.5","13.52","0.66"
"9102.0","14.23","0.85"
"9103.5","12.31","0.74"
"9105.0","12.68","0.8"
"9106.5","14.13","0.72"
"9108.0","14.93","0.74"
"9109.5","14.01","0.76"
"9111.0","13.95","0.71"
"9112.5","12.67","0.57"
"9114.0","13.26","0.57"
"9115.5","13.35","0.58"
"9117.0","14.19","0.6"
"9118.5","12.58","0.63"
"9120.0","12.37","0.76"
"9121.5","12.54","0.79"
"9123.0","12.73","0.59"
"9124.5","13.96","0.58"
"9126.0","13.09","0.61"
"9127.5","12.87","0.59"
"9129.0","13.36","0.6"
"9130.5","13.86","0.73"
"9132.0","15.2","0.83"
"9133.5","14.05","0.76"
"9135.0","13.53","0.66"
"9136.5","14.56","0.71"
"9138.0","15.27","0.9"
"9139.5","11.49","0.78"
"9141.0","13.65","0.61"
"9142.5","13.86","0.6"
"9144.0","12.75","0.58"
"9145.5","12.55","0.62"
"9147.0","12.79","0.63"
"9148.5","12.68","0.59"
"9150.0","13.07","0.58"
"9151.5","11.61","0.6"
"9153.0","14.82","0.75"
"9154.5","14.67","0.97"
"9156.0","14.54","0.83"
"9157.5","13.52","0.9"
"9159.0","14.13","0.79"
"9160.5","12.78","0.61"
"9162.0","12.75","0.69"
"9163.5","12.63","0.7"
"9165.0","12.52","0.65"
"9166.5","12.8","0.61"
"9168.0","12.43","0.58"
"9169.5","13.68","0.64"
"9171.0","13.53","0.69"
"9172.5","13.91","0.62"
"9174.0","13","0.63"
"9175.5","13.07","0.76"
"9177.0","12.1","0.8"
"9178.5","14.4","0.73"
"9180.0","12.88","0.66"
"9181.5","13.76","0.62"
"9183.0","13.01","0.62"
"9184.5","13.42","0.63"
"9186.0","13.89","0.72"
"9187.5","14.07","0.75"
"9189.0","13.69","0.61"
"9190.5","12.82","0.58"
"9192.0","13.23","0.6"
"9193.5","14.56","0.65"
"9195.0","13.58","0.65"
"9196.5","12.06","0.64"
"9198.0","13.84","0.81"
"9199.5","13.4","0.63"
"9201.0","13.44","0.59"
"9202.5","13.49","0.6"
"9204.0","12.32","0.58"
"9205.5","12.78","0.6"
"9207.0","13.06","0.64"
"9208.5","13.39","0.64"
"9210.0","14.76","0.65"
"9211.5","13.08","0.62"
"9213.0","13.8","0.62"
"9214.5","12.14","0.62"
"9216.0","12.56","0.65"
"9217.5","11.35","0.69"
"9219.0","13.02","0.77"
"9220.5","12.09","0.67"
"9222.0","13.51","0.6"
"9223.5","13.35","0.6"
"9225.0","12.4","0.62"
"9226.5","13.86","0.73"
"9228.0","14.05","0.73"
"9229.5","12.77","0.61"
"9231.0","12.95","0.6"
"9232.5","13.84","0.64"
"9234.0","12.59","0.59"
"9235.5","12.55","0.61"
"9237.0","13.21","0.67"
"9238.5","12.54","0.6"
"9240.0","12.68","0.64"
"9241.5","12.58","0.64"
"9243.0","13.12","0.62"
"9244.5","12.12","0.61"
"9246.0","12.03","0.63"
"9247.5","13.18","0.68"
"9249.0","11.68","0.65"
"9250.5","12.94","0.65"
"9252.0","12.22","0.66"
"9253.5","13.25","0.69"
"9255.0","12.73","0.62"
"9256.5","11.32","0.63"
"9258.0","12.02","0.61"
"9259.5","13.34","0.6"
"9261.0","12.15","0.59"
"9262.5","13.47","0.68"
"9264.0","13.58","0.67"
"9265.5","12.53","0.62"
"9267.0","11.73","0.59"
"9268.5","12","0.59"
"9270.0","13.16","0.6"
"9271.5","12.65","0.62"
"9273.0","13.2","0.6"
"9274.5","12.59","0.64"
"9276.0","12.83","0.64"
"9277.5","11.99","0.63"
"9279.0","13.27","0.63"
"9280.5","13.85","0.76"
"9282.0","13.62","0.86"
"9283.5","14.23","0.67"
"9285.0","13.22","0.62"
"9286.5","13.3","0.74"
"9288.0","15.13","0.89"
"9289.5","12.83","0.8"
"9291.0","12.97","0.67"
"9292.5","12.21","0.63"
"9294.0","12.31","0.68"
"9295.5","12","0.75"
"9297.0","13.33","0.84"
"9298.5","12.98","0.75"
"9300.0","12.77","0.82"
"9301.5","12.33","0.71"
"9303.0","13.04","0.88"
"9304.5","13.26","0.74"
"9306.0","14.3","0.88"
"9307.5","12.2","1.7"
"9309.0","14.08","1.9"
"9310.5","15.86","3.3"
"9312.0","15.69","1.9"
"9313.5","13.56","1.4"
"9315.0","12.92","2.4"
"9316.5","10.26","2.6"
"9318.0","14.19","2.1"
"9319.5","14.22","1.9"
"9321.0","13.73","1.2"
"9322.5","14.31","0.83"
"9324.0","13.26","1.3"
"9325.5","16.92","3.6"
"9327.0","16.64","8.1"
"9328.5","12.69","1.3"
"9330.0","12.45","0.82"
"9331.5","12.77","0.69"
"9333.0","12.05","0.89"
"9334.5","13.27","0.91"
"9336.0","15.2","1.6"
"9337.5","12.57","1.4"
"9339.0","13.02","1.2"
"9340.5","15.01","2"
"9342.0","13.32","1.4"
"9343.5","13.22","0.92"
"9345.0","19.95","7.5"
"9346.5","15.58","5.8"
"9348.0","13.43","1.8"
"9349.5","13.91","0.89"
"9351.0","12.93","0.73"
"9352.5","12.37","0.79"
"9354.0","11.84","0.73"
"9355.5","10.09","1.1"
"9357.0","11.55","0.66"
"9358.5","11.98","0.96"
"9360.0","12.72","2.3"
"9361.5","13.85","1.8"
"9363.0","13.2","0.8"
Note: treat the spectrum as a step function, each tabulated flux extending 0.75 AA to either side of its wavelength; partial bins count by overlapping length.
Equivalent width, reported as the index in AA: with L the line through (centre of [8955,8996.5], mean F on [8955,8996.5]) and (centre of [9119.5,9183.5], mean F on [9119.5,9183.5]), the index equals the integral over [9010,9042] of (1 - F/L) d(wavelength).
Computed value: 1.2 AA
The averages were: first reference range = 13.6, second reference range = 13.3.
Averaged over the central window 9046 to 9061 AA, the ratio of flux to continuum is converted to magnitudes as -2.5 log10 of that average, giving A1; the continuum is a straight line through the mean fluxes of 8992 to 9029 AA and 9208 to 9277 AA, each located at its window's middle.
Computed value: -0.03 mag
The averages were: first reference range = 13.2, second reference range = 12.8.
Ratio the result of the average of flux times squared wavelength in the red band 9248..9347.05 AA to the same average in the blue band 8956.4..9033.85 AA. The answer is 1.07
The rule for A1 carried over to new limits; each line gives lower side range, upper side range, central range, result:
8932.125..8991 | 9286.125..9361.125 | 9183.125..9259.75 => 0.043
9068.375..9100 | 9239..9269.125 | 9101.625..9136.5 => -0.026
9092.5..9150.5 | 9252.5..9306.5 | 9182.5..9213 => -0.021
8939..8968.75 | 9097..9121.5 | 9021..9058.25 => 0.016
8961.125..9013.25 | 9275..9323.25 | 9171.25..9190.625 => 0.001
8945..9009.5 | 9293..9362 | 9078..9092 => 0.037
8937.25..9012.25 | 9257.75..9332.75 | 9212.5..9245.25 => 0.042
